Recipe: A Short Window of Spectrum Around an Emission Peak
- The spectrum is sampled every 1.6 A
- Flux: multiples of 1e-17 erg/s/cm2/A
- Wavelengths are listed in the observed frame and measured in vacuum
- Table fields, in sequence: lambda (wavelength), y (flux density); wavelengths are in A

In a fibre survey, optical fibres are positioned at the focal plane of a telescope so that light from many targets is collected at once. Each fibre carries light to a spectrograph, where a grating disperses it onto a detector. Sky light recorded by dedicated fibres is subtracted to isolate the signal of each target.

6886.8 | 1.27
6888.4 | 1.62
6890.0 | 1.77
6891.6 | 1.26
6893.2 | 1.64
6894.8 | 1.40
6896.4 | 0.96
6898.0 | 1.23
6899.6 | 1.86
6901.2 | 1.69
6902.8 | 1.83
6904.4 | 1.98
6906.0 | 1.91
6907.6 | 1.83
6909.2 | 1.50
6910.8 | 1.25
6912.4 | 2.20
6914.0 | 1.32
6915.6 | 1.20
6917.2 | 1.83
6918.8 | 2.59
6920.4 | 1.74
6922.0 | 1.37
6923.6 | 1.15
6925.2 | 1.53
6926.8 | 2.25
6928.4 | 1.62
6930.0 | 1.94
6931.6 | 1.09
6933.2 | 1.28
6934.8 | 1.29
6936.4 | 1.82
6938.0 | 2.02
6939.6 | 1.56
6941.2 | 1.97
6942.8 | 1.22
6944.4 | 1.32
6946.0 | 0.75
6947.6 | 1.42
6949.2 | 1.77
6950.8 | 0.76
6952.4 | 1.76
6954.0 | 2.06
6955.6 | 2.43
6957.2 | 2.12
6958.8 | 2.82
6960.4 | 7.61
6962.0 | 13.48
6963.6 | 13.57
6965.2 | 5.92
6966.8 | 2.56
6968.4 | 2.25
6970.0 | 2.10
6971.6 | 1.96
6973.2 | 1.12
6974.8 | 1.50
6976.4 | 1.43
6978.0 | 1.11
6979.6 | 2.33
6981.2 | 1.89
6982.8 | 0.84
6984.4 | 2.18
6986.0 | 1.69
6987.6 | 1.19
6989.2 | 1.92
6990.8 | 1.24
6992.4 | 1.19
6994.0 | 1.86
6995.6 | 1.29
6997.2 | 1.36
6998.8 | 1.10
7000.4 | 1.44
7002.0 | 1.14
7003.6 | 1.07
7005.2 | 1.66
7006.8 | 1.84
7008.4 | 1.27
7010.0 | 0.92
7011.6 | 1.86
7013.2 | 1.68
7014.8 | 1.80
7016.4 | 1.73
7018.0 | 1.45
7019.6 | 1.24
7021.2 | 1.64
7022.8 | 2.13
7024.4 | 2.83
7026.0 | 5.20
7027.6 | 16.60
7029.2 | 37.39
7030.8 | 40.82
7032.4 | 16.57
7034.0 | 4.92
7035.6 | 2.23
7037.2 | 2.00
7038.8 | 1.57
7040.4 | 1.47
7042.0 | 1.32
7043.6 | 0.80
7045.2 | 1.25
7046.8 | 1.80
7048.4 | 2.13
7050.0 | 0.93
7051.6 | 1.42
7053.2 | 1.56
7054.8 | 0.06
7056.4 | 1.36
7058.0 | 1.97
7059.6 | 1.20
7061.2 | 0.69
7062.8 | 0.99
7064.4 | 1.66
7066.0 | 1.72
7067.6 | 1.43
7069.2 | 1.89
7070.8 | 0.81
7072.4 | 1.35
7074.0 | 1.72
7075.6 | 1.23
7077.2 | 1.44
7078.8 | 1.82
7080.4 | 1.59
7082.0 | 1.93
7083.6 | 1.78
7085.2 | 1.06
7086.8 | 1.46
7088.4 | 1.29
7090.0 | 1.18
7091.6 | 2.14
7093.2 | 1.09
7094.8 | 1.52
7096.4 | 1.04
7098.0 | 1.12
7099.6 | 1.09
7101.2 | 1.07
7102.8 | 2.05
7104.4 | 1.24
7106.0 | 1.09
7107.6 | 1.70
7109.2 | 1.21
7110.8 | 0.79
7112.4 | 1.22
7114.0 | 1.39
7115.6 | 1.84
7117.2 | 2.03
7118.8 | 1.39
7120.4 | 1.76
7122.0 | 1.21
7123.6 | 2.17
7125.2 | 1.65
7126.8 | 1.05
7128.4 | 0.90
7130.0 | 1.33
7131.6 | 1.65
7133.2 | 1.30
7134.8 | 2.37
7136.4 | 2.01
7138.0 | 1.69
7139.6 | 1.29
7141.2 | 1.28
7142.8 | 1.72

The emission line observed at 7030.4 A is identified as [O III] 5007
